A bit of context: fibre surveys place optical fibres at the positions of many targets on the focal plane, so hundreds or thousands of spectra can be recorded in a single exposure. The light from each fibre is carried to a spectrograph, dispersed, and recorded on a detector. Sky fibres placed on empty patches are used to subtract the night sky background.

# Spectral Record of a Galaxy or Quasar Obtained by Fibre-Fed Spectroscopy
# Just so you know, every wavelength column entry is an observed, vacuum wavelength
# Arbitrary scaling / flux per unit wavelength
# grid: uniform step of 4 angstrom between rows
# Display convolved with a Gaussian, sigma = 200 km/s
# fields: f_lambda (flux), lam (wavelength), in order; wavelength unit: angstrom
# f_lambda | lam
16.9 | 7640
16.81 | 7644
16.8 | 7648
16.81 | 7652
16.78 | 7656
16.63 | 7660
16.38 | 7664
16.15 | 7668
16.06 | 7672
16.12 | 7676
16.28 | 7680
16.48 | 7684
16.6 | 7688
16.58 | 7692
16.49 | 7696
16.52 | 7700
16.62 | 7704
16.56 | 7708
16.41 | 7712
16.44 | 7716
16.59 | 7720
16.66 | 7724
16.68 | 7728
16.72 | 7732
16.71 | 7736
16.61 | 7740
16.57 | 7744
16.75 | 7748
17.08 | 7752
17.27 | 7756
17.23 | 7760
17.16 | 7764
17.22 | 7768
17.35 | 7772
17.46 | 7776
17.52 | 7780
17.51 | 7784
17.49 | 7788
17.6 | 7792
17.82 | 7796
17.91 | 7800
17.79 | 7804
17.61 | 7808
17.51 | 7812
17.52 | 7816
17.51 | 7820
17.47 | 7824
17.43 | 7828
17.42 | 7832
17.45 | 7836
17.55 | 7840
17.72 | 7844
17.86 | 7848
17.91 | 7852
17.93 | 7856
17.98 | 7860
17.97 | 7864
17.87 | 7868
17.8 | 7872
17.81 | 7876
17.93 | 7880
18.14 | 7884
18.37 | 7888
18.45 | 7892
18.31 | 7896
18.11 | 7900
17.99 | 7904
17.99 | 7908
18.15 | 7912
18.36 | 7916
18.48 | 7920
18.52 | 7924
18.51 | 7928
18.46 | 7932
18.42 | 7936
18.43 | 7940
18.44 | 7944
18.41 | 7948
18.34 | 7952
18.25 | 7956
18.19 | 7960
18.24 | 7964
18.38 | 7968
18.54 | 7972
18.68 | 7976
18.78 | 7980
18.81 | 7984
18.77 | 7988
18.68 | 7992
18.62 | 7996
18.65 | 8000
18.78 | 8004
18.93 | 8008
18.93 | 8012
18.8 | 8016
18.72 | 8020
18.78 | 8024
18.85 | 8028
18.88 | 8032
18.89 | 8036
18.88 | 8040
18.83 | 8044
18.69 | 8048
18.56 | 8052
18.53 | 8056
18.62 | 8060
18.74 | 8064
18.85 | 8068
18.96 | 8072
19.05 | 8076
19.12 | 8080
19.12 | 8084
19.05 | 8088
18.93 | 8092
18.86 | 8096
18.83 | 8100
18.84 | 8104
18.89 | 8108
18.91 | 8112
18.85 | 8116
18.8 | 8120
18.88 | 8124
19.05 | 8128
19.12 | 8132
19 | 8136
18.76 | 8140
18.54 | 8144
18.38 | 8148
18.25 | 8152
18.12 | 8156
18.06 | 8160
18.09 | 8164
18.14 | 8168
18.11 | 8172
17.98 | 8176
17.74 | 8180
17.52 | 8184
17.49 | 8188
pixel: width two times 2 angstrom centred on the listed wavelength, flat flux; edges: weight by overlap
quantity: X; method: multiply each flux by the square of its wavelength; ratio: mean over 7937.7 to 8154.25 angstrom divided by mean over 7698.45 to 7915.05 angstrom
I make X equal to 1.1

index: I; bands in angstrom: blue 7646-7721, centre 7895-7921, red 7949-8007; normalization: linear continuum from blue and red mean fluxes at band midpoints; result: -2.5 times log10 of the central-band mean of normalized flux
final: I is -0.01 mag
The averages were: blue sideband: 16.5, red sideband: 18.6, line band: 18.2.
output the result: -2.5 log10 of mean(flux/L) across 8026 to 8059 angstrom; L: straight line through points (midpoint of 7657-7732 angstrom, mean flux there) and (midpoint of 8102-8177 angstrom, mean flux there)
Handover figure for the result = -0.04 mag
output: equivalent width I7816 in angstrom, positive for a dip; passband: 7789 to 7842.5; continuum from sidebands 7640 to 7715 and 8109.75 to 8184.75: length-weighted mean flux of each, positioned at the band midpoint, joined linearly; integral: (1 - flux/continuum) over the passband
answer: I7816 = -1.6 angstrom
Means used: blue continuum 16.5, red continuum 18.5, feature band 17.6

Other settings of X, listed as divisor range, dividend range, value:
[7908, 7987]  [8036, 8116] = 1.06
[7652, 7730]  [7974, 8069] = 1.24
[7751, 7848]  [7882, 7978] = 1.08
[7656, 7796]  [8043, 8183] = 1.22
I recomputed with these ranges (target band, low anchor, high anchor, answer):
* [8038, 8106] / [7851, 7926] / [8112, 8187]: -0.03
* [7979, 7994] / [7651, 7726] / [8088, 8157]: -0.04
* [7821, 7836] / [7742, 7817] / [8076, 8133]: 0.01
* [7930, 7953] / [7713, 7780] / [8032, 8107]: -0.02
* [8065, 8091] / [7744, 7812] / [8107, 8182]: -0.04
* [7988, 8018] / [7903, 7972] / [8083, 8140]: -0.01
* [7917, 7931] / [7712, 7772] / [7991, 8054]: -0.02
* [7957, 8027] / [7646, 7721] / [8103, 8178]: -0.05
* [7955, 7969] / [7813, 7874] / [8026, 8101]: 0.00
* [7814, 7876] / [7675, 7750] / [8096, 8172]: -0.03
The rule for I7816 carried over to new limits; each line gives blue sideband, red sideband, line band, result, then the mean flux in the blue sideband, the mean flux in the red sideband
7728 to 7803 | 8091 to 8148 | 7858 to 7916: -1.0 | 17.2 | 18.9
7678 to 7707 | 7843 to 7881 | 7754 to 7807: -0.8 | 16.5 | 17.9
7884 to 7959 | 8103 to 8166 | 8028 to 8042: -0.3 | 18.3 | 18.7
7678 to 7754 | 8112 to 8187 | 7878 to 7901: -1.2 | 16.6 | 18.4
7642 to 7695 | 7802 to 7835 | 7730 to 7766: 0.3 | 16.5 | 17.5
